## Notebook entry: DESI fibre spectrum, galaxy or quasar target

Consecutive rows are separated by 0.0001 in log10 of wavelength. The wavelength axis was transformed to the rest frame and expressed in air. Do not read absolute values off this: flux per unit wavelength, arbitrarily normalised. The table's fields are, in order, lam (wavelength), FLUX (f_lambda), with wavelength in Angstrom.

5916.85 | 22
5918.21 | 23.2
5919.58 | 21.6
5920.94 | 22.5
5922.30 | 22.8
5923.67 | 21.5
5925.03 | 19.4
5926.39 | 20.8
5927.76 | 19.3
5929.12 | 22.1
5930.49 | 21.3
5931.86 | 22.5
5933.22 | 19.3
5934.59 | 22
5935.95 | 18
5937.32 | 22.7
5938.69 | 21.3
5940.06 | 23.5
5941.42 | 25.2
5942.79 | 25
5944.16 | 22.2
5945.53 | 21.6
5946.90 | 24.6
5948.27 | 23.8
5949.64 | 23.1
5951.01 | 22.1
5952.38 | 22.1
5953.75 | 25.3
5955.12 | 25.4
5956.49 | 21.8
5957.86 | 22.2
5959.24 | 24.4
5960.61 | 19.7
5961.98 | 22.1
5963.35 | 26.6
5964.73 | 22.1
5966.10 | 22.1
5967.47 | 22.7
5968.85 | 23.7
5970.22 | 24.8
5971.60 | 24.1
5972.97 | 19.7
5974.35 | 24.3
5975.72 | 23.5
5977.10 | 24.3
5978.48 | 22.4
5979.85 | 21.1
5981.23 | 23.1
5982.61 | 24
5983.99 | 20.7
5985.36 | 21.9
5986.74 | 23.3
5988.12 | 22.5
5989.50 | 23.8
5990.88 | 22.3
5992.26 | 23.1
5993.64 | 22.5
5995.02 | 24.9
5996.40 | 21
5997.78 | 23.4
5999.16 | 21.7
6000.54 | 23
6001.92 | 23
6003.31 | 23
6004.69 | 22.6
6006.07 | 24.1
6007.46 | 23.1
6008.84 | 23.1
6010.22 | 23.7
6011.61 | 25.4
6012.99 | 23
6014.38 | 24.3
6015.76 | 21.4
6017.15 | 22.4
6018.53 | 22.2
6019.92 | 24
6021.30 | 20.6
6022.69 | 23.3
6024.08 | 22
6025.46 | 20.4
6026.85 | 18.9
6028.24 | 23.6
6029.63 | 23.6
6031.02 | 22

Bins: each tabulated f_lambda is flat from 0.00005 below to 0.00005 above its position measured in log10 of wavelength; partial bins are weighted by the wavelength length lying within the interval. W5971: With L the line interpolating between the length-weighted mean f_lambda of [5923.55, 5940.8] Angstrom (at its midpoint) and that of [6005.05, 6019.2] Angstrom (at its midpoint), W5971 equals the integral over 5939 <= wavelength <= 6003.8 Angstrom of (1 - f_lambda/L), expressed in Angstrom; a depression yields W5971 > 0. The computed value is -2.64 Angstrom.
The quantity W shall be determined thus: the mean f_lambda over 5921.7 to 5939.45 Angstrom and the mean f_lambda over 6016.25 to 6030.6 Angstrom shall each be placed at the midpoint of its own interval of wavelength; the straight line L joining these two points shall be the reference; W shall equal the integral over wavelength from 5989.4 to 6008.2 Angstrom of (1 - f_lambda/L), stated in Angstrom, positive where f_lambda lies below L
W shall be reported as -1.0 Angstrom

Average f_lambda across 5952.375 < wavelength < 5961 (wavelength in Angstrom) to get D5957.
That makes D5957 23.2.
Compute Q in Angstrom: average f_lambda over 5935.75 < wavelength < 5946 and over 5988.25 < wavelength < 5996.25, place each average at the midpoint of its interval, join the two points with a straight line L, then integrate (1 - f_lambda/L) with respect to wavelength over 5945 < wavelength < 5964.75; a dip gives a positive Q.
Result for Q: -0.3 Angstrom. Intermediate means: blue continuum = 22.7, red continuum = 23.1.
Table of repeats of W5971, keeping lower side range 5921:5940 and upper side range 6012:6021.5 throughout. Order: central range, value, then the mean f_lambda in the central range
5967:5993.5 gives -1.00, 22.9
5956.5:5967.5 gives -0.48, 22.7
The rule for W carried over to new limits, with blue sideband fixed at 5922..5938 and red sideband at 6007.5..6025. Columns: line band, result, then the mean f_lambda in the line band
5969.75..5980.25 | -0.5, 23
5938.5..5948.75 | -1.1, 23.5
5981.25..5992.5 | -0.2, 22.7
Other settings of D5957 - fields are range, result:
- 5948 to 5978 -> 23.2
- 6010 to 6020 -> 23.2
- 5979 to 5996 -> 22.7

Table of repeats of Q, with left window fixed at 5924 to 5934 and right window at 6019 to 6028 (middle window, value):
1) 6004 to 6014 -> -1.0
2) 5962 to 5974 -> -1.2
